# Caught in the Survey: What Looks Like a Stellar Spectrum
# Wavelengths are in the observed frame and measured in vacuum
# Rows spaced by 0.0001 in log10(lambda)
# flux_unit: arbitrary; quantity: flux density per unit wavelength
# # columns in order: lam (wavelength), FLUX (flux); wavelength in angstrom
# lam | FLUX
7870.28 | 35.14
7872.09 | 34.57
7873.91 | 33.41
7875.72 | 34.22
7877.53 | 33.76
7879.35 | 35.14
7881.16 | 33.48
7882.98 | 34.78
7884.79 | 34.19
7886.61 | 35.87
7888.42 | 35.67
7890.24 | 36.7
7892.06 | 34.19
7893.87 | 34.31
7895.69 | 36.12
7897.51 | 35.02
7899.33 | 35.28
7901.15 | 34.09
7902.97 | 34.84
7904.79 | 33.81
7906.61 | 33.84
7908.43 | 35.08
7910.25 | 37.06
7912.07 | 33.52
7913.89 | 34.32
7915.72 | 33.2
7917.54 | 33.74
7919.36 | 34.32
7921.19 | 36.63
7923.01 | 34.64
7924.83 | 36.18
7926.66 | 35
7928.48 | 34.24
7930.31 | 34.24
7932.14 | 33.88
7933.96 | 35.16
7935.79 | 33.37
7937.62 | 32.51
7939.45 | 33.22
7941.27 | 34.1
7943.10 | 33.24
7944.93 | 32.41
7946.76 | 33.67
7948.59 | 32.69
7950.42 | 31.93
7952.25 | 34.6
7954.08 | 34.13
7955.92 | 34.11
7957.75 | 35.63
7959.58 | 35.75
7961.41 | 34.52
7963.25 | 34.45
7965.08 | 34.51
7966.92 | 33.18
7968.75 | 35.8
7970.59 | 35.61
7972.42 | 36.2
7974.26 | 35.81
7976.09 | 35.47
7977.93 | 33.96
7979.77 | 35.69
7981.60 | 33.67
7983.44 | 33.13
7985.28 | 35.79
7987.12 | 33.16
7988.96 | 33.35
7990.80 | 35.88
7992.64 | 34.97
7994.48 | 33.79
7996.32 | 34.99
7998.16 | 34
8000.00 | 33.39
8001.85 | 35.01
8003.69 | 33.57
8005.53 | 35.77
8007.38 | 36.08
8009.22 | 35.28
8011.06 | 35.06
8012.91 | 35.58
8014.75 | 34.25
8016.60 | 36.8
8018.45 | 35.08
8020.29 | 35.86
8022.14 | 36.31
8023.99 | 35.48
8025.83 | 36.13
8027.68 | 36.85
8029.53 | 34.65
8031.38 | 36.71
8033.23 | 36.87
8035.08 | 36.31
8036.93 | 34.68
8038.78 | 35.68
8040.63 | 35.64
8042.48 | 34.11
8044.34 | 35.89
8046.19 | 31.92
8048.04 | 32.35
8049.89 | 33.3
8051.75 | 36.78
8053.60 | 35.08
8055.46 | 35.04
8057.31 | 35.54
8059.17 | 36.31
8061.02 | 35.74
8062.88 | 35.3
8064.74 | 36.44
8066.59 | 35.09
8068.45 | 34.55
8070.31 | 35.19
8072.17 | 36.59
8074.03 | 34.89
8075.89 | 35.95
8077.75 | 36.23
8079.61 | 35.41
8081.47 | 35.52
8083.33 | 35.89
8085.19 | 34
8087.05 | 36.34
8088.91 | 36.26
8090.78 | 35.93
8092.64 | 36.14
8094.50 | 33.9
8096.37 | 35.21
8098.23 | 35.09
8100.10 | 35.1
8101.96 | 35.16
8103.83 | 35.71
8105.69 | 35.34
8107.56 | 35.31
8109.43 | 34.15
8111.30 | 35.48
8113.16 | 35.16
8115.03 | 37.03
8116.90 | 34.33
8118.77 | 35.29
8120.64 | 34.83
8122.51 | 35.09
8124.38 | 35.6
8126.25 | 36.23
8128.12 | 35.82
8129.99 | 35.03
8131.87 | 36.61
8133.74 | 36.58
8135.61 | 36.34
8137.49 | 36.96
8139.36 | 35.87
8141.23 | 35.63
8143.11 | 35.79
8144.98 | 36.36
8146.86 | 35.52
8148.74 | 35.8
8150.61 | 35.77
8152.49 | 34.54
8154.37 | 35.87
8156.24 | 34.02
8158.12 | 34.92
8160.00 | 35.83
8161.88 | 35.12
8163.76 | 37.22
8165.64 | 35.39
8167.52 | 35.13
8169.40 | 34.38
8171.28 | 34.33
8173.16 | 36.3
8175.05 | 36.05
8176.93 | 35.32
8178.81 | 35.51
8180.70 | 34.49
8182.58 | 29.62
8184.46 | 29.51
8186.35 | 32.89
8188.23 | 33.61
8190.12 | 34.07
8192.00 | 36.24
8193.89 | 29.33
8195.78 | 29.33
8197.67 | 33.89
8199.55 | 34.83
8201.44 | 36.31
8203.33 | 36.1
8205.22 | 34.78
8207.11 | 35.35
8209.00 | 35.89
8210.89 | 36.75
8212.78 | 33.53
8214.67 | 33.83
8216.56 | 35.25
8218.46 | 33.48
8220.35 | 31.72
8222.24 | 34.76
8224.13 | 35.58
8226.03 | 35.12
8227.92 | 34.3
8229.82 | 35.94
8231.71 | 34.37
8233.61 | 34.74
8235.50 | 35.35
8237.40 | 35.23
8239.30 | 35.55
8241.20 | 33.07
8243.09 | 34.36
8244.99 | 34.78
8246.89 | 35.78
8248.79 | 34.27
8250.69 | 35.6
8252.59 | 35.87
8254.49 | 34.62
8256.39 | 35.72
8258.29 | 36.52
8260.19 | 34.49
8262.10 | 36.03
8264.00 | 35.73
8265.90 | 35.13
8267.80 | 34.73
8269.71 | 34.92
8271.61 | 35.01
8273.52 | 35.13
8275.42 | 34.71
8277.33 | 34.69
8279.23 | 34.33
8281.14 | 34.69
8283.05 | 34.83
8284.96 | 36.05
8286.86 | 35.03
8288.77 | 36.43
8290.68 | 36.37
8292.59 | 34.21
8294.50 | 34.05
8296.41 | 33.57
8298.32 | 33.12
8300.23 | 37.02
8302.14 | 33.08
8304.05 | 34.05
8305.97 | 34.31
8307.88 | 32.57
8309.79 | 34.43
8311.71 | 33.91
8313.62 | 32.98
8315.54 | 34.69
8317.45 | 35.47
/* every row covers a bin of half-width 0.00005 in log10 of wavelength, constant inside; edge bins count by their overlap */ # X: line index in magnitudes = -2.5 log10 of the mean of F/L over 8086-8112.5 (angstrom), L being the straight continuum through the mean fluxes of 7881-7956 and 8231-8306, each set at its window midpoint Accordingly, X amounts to -0.02 mag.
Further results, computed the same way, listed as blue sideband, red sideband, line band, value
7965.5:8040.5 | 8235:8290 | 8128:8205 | 0.01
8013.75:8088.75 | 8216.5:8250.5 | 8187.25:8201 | 0.05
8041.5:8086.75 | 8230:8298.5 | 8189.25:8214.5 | 0.02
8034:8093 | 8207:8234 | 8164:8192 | 0.02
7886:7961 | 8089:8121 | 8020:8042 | -0.03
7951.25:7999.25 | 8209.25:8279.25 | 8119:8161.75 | -0.03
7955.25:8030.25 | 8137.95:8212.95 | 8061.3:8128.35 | -0.02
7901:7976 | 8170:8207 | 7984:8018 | -0.02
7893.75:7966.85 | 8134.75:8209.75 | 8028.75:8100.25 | -0.02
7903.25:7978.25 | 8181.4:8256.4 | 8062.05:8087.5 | -0.04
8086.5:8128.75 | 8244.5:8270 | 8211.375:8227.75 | 0.03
